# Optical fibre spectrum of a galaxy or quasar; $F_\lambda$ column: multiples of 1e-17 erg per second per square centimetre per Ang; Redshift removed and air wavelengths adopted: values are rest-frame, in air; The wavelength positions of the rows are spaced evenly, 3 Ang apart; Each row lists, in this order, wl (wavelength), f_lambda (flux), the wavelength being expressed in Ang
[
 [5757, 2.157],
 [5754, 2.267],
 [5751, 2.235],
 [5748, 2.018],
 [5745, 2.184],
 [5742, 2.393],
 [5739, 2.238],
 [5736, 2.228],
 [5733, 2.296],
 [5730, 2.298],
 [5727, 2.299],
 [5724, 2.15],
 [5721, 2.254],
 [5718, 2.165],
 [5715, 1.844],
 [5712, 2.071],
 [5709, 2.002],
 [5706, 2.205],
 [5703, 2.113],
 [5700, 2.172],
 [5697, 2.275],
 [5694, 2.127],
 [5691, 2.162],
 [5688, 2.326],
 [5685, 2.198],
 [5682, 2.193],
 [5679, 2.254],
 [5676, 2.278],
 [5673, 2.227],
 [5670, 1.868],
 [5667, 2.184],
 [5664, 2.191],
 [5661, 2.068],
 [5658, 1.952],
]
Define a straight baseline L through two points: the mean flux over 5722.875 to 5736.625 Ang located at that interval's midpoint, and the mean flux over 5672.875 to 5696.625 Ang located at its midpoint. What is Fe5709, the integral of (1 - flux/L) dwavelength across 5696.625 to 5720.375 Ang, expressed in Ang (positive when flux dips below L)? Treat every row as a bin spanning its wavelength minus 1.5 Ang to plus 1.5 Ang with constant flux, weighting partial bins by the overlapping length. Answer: 1.5 Ang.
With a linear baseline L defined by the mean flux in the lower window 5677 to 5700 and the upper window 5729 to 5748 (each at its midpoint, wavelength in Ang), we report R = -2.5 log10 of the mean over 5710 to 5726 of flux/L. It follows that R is 0.07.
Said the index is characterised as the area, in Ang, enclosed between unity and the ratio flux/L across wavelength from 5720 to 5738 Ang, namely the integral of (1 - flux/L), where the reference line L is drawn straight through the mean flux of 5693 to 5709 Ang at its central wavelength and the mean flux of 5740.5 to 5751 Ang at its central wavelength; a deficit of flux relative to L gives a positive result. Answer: -0.5 Ang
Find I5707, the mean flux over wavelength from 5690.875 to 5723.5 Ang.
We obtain 2.13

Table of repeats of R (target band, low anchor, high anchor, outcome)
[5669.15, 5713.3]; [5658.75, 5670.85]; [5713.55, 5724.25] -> -0.041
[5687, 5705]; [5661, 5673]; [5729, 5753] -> -0.020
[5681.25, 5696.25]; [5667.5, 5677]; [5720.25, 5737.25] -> -0.022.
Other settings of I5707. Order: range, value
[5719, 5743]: 2.26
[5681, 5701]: 2.21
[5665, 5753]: 2.18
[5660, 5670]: 2.11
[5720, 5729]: 2.24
